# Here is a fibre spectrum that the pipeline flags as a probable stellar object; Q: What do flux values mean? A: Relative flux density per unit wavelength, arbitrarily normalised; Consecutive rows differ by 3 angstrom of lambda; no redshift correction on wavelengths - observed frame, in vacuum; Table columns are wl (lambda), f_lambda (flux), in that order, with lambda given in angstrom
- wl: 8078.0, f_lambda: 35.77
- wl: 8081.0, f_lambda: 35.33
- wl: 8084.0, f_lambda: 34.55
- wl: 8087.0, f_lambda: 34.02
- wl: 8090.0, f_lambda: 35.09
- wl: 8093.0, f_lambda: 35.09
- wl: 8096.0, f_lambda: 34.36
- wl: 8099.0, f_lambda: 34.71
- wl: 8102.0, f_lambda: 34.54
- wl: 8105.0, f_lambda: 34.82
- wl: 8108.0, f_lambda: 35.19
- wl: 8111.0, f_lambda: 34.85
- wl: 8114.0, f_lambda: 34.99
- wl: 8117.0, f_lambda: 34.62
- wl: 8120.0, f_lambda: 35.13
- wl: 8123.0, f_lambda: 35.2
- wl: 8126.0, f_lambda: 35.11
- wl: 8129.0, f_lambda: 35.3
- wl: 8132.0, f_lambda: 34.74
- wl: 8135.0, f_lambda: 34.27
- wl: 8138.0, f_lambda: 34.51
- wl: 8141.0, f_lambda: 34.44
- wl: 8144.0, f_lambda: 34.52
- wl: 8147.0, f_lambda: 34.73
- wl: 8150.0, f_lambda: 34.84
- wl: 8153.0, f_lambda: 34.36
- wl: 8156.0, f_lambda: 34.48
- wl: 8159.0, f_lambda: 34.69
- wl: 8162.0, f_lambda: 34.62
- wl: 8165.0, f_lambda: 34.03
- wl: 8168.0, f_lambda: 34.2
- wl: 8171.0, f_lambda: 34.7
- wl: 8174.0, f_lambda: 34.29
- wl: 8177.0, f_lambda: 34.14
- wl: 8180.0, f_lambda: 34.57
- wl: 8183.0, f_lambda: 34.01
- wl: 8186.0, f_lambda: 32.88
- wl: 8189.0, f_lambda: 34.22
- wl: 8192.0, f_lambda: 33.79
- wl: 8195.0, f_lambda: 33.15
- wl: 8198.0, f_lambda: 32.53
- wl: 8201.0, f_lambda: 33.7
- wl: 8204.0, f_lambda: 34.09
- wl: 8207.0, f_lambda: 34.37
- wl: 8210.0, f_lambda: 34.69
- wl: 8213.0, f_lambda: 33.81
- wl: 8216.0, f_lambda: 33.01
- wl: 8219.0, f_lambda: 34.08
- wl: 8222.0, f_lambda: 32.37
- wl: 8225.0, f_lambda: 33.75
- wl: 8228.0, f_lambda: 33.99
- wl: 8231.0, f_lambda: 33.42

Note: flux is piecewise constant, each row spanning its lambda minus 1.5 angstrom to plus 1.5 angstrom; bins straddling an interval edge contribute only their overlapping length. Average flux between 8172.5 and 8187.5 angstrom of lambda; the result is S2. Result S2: 34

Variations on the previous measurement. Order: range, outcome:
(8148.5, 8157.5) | 34.6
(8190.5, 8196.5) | 33.5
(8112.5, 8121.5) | 34.9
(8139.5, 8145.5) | 34.5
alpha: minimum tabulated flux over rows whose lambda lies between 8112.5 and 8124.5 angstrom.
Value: 34.62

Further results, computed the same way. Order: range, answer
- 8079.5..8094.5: 34.02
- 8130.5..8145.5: 34.27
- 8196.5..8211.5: 32.53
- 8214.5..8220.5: 33.01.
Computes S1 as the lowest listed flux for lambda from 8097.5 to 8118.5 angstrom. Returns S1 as 34.54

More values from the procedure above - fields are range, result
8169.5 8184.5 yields 34.01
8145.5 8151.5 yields 34.73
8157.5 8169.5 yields 34.03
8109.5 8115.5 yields 34.85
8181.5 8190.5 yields 32.88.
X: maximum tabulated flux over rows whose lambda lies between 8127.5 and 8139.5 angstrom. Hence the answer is 35.3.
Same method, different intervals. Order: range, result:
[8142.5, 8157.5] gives 34.84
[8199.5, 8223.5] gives 34.69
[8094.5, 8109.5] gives 35.19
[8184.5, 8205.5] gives 34.22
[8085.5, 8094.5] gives 35.09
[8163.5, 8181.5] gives 34.7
